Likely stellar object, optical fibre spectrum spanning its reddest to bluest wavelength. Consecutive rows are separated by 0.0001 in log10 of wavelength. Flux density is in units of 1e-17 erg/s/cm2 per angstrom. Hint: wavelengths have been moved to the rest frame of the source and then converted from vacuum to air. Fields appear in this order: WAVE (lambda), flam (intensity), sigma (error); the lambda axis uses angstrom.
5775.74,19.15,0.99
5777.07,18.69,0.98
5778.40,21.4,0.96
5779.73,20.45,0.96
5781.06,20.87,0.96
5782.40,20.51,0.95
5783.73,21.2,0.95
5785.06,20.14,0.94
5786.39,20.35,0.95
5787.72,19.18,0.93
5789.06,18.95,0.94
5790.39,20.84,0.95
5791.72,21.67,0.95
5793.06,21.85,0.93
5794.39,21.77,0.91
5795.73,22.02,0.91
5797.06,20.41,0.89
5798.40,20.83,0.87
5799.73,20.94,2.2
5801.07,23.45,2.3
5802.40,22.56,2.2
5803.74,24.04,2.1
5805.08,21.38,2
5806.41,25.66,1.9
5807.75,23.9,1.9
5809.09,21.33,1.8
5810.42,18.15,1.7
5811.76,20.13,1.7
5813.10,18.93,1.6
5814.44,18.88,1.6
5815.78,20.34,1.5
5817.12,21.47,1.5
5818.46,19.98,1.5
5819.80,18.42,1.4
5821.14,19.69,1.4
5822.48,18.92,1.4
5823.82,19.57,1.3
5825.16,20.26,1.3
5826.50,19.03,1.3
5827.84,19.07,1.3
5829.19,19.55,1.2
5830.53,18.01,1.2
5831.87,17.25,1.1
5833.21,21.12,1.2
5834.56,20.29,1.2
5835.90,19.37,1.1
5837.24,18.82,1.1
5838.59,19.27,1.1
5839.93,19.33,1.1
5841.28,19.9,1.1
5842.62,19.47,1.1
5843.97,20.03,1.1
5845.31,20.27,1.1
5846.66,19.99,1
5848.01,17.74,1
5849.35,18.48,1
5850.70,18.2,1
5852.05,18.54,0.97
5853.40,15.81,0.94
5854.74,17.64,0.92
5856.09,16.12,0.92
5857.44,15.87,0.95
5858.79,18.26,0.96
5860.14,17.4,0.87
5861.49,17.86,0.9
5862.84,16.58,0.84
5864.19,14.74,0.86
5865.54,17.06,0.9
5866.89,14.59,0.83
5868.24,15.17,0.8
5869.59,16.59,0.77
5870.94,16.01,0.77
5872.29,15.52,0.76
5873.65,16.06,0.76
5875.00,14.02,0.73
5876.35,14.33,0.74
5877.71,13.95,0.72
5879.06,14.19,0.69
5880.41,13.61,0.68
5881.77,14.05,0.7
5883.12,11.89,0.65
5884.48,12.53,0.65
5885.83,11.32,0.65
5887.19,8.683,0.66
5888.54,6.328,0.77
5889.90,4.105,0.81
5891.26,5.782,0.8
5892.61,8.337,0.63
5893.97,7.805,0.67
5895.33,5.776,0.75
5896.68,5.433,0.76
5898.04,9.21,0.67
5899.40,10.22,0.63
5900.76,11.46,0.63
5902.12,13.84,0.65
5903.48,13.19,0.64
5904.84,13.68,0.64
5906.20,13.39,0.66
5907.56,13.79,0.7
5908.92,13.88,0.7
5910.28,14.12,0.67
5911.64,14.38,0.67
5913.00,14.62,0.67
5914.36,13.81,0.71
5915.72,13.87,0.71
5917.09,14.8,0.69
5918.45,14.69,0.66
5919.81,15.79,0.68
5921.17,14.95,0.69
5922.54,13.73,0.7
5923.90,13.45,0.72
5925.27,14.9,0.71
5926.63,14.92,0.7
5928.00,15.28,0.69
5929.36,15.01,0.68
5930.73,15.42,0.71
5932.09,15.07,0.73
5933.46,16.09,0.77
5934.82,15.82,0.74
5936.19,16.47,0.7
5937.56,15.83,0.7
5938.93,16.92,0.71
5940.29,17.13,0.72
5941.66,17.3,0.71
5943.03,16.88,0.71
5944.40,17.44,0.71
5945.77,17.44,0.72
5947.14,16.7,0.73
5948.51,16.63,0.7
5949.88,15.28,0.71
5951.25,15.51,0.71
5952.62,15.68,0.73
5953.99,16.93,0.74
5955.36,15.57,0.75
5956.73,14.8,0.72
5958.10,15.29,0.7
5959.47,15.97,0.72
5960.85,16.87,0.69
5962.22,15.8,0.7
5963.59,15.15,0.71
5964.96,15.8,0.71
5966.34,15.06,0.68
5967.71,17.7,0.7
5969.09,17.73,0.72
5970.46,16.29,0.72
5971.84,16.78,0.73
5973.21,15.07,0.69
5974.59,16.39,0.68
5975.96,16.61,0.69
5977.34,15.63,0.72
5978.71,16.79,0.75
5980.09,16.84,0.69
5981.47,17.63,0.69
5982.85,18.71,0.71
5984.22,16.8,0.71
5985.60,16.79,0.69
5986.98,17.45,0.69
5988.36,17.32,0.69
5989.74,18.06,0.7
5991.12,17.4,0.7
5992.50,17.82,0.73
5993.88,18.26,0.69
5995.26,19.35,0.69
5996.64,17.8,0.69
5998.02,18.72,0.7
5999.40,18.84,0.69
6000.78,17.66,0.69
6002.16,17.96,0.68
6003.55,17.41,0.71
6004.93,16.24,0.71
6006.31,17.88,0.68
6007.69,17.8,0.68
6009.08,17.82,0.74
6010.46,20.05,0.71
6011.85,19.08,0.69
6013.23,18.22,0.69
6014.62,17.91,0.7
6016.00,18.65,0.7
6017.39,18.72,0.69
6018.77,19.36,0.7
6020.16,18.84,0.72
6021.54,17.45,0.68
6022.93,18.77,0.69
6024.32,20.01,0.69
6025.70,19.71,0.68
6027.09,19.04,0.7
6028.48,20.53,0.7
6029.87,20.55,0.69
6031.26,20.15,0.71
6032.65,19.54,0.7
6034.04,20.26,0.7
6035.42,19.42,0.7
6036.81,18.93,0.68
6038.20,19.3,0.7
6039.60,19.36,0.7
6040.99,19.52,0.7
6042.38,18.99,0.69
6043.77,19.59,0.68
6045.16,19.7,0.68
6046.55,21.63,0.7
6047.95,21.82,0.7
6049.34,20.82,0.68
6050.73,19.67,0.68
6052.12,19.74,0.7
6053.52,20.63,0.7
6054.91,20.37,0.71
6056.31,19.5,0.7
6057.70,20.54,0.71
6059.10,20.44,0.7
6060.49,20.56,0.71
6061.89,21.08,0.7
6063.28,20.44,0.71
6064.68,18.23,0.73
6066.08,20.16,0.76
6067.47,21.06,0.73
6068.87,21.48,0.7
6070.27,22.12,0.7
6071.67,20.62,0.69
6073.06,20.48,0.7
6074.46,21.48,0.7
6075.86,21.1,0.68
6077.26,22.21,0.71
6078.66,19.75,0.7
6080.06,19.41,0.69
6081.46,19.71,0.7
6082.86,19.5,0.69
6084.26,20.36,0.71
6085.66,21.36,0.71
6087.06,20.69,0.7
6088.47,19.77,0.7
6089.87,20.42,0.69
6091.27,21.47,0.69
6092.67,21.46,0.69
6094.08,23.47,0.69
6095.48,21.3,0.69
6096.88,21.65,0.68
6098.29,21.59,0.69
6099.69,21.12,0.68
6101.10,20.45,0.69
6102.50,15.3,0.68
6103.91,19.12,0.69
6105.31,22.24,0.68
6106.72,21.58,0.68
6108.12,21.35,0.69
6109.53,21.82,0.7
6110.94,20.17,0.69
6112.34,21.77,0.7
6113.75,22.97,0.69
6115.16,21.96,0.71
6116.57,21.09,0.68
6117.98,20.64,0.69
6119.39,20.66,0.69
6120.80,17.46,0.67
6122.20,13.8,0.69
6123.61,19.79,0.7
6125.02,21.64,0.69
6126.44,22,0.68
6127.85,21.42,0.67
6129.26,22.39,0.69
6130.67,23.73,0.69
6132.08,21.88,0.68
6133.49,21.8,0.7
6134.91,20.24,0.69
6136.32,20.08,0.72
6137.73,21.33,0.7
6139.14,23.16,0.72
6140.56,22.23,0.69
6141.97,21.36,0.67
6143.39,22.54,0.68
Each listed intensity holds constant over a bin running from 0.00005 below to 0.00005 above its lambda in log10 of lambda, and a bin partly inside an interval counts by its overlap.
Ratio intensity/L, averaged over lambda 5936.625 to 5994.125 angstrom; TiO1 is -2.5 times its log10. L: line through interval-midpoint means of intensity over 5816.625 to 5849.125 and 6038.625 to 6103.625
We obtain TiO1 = 0.20 mag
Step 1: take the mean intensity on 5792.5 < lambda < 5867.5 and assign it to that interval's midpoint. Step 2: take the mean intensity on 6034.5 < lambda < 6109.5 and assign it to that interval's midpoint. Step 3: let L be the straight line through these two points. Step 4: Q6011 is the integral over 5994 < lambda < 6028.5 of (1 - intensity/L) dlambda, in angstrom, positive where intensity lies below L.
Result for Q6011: 2.9 angstrom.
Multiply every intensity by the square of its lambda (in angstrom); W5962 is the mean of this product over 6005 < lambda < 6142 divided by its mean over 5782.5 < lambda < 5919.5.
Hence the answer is 1.31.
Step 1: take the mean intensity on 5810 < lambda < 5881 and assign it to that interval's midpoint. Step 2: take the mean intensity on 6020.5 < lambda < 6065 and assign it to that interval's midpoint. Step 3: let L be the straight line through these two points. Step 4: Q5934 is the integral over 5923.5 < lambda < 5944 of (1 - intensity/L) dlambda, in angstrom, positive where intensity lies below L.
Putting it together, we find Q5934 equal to 3.3 angstrom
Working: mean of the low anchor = 17.9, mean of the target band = 15.8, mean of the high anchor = 19.9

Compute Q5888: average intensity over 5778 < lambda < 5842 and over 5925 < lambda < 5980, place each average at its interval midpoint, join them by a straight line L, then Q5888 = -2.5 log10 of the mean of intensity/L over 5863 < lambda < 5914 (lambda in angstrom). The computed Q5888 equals 0.417 mag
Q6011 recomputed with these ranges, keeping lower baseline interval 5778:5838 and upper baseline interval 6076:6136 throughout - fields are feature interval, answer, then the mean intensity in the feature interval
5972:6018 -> 6.66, 17.7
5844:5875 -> 5.32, 17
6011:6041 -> 2.11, 19.2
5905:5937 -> 9.18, 14.7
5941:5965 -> 5.18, 16.2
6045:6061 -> 0.19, 20.5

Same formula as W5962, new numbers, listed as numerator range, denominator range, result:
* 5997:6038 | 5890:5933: 1.54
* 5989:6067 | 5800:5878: 1.10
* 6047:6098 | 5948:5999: 1.28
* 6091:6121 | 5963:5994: 1.30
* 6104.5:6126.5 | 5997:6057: 1.11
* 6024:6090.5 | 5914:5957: 1.35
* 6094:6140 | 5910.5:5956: 1.43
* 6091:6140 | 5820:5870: 1.26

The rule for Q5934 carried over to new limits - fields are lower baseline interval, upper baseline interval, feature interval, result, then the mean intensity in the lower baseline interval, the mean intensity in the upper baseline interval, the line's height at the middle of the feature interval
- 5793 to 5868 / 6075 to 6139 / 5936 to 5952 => 2.7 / 19.4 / 20.8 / 20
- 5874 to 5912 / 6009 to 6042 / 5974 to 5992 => -0.5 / 11.2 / 19.2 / 16.7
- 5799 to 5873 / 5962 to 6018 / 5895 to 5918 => 7.3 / 19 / 17.4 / 18.3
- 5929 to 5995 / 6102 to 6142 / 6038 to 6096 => -3.4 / 16.5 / 20.9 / 19.4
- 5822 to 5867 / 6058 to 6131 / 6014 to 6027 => 0.8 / 18.4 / 20.7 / 20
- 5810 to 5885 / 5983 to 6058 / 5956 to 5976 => 2.7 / 17.6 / 19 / 18.5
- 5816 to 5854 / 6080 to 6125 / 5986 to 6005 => 2.0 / 19.2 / 20.5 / 20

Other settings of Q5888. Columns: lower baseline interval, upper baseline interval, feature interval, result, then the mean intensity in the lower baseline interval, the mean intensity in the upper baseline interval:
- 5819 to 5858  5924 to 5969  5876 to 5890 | 0.460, 18.8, 16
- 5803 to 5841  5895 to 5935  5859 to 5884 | 0.095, 20.1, 13.5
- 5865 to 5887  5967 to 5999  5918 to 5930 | 0.064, 14.3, 17.3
